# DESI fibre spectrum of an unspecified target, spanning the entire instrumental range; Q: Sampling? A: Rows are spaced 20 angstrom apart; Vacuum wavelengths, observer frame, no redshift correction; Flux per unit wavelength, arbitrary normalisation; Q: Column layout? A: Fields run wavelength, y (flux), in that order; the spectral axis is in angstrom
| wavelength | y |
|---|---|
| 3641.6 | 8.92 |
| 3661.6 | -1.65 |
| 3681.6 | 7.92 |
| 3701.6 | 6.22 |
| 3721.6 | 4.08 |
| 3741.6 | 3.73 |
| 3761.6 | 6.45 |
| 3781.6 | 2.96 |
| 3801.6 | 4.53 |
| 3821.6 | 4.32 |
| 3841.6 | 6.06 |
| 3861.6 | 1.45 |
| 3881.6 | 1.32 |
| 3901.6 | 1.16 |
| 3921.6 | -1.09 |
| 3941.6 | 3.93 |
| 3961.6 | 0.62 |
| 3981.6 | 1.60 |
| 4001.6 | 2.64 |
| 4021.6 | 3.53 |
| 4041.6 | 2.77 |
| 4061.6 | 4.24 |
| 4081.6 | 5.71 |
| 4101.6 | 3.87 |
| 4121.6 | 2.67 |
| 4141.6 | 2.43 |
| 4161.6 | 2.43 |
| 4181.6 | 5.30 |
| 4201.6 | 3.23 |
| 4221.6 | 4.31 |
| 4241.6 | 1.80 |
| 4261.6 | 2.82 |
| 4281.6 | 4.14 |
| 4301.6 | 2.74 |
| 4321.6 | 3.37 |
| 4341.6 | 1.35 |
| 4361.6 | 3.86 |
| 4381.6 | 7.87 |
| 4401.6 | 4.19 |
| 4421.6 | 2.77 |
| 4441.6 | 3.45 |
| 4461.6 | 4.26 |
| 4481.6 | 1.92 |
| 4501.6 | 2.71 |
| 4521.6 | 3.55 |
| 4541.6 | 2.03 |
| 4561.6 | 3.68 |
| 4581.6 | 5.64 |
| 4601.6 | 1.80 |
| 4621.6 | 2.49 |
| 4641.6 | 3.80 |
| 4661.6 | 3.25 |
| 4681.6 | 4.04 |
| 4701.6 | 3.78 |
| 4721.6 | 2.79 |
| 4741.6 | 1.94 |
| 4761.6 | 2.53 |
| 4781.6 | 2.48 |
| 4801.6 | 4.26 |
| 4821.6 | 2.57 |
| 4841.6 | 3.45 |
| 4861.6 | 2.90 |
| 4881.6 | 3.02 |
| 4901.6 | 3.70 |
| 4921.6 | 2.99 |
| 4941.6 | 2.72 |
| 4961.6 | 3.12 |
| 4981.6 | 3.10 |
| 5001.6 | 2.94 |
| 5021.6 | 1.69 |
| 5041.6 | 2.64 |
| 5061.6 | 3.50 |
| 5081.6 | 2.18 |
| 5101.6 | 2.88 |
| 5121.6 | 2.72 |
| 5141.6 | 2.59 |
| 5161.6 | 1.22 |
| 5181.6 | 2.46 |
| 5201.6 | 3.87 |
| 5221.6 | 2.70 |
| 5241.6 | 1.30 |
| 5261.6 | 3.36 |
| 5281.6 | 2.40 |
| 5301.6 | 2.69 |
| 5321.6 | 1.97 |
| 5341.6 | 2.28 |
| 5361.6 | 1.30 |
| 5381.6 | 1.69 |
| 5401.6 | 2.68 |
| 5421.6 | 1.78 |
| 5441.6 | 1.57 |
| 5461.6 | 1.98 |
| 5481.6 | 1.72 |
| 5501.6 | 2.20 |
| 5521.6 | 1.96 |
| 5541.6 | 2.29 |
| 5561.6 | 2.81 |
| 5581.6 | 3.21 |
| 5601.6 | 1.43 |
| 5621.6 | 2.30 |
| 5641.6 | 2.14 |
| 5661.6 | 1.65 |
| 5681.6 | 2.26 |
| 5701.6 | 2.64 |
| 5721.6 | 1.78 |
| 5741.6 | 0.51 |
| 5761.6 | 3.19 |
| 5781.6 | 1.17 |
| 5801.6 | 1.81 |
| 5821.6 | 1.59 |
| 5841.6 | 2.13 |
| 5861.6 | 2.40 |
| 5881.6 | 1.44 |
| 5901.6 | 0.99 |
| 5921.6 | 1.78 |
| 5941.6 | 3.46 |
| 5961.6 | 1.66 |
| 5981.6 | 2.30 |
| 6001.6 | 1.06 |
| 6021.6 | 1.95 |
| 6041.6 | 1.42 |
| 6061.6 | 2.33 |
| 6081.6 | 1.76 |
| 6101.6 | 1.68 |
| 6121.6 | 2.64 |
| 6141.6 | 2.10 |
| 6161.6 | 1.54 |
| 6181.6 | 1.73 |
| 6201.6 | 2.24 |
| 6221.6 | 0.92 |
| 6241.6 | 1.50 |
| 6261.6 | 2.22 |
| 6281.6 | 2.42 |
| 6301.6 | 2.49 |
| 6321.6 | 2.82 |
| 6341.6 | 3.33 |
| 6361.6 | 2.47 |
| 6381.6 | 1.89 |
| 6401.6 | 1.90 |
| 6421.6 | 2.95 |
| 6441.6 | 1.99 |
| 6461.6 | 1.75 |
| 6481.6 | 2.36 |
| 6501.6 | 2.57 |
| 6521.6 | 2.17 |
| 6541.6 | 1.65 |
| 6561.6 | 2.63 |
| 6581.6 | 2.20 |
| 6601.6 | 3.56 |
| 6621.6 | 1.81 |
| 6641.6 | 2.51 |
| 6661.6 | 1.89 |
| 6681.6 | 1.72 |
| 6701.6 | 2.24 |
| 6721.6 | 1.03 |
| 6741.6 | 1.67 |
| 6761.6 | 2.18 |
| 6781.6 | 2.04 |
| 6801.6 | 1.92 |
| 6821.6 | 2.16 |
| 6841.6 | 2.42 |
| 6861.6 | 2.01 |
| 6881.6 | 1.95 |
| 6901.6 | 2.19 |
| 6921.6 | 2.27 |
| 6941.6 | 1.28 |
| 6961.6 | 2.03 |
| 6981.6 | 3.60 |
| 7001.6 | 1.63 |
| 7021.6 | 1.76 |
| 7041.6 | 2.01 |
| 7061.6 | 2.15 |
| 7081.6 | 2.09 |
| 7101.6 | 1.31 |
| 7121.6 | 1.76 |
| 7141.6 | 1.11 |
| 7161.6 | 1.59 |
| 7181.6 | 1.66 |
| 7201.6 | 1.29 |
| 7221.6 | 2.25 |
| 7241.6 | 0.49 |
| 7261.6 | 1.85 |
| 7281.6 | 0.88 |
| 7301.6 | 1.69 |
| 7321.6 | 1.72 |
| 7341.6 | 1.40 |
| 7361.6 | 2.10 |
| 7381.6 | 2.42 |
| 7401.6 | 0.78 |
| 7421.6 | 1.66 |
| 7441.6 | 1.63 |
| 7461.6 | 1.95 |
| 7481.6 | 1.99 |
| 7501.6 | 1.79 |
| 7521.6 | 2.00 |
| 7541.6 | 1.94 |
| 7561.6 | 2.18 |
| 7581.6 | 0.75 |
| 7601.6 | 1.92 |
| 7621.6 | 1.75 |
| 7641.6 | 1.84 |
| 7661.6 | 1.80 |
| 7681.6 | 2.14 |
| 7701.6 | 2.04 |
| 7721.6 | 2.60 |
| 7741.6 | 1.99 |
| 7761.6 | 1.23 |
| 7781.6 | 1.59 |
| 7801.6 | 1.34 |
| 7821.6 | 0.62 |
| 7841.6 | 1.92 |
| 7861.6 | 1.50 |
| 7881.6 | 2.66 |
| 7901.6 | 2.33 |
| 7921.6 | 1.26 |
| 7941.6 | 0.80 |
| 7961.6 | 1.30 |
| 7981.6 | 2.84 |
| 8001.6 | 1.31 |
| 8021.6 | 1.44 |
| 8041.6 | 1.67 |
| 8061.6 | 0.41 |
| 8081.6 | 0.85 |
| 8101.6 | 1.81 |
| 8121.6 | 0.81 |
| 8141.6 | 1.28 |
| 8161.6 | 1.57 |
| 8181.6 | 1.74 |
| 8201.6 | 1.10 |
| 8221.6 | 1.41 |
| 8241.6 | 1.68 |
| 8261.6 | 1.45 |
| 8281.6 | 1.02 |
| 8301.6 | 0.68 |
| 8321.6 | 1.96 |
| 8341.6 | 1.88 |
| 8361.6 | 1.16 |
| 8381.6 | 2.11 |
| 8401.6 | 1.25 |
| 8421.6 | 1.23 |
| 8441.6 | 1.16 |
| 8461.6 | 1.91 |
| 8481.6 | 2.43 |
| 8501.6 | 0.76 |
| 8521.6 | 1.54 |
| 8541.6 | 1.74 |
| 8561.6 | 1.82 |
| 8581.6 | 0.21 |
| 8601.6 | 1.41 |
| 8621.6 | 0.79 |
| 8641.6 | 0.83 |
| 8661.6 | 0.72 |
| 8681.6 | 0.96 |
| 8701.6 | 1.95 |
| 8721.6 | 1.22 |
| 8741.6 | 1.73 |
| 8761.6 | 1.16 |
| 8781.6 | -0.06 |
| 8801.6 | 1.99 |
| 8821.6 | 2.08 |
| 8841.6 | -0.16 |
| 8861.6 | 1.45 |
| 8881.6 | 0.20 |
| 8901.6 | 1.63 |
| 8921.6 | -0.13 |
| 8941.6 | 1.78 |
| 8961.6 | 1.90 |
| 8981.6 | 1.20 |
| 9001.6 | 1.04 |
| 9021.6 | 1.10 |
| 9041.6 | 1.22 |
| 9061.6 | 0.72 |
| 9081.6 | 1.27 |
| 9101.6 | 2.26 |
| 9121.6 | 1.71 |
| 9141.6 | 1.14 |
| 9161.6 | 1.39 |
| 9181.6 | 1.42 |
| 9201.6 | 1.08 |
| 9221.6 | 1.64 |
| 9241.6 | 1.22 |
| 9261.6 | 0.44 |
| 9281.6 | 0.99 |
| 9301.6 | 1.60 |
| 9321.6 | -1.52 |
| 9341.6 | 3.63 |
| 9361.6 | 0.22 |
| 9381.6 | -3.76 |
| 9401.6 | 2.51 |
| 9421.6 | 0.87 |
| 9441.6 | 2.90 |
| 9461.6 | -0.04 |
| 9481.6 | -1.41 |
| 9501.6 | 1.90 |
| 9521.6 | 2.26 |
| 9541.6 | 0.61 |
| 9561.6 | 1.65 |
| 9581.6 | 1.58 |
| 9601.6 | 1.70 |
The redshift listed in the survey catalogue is 0.006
